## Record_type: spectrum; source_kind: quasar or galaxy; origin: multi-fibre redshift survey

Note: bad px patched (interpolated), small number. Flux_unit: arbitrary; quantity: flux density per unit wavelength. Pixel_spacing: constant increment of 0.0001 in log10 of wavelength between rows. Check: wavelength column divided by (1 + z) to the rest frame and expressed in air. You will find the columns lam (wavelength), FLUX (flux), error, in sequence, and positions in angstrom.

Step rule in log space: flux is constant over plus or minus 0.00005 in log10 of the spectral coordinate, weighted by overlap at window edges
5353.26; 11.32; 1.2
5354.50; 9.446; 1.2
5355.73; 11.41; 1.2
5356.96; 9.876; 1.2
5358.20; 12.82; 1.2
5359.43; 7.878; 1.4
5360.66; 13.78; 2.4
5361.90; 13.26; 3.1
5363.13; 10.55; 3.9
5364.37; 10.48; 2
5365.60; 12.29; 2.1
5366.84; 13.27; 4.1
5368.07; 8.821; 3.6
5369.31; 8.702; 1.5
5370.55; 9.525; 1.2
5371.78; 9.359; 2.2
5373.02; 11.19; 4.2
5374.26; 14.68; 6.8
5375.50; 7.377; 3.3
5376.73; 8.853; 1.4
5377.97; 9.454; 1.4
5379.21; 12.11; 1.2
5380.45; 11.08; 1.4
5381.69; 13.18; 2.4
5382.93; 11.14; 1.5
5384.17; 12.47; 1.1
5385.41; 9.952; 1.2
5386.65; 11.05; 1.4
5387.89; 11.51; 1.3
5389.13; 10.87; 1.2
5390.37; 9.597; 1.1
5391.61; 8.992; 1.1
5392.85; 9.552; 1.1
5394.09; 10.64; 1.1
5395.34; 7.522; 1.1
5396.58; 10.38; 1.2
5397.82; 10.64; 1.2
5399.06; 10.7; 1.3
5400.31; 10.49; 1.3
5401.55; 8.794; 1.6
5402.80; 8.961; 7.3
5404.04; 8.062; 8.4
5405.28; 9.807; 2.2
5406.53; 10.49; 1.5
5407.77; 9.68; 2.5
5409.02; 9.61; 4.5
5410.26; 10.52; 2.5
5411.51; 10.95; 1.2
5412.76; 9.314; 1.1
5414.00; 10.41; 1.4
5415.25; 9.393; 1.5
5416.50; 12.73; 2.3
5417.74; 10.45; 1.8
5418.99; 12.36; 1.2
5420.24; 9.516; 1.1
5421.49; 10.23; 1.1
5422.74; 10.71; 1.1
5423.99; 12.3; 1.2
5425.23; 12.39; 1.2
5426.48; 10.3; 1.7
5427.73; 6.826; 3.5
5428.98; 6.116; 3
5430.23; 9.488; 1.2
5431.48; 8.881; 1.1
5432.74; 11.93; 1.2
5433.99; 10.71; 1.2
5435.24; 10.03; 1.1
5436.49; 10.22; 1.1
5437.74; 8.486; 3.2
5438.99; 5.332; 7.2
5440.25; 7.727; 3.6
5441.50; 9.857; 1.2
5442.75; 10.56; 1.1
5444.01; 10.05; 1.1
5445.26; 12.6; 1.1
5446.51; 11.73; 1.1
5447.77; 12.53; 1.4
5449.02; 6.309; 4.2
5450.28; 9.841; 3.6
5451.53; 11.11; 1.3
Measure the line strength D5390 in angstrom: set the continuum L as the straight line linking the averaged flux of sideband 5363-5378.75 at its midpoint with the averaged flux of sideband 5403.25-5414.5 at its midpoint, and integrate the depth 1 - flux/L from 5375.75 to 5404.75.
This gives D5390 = -0.3 angstrom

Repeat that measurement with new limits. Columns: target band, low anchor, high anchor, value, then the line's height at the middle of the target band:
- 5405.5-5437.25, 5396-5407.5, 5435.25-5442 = -3.9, 9.09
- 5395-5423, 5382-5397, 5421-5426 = 2.3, 11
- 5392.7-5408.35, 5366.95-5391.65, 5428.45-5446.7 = 0.8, 10.2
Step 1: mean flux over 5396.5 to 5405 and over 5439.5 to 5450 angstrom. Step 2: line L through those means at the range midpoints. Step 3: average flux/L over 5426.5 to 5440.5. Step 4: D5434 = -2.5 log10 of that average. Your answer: 0.14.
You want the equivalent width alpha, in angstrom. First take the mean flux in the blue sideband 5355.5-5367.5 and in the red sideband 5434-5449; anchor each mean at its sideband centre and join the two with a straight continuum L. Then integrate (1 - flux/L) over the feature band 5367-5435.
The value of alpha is 3.0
